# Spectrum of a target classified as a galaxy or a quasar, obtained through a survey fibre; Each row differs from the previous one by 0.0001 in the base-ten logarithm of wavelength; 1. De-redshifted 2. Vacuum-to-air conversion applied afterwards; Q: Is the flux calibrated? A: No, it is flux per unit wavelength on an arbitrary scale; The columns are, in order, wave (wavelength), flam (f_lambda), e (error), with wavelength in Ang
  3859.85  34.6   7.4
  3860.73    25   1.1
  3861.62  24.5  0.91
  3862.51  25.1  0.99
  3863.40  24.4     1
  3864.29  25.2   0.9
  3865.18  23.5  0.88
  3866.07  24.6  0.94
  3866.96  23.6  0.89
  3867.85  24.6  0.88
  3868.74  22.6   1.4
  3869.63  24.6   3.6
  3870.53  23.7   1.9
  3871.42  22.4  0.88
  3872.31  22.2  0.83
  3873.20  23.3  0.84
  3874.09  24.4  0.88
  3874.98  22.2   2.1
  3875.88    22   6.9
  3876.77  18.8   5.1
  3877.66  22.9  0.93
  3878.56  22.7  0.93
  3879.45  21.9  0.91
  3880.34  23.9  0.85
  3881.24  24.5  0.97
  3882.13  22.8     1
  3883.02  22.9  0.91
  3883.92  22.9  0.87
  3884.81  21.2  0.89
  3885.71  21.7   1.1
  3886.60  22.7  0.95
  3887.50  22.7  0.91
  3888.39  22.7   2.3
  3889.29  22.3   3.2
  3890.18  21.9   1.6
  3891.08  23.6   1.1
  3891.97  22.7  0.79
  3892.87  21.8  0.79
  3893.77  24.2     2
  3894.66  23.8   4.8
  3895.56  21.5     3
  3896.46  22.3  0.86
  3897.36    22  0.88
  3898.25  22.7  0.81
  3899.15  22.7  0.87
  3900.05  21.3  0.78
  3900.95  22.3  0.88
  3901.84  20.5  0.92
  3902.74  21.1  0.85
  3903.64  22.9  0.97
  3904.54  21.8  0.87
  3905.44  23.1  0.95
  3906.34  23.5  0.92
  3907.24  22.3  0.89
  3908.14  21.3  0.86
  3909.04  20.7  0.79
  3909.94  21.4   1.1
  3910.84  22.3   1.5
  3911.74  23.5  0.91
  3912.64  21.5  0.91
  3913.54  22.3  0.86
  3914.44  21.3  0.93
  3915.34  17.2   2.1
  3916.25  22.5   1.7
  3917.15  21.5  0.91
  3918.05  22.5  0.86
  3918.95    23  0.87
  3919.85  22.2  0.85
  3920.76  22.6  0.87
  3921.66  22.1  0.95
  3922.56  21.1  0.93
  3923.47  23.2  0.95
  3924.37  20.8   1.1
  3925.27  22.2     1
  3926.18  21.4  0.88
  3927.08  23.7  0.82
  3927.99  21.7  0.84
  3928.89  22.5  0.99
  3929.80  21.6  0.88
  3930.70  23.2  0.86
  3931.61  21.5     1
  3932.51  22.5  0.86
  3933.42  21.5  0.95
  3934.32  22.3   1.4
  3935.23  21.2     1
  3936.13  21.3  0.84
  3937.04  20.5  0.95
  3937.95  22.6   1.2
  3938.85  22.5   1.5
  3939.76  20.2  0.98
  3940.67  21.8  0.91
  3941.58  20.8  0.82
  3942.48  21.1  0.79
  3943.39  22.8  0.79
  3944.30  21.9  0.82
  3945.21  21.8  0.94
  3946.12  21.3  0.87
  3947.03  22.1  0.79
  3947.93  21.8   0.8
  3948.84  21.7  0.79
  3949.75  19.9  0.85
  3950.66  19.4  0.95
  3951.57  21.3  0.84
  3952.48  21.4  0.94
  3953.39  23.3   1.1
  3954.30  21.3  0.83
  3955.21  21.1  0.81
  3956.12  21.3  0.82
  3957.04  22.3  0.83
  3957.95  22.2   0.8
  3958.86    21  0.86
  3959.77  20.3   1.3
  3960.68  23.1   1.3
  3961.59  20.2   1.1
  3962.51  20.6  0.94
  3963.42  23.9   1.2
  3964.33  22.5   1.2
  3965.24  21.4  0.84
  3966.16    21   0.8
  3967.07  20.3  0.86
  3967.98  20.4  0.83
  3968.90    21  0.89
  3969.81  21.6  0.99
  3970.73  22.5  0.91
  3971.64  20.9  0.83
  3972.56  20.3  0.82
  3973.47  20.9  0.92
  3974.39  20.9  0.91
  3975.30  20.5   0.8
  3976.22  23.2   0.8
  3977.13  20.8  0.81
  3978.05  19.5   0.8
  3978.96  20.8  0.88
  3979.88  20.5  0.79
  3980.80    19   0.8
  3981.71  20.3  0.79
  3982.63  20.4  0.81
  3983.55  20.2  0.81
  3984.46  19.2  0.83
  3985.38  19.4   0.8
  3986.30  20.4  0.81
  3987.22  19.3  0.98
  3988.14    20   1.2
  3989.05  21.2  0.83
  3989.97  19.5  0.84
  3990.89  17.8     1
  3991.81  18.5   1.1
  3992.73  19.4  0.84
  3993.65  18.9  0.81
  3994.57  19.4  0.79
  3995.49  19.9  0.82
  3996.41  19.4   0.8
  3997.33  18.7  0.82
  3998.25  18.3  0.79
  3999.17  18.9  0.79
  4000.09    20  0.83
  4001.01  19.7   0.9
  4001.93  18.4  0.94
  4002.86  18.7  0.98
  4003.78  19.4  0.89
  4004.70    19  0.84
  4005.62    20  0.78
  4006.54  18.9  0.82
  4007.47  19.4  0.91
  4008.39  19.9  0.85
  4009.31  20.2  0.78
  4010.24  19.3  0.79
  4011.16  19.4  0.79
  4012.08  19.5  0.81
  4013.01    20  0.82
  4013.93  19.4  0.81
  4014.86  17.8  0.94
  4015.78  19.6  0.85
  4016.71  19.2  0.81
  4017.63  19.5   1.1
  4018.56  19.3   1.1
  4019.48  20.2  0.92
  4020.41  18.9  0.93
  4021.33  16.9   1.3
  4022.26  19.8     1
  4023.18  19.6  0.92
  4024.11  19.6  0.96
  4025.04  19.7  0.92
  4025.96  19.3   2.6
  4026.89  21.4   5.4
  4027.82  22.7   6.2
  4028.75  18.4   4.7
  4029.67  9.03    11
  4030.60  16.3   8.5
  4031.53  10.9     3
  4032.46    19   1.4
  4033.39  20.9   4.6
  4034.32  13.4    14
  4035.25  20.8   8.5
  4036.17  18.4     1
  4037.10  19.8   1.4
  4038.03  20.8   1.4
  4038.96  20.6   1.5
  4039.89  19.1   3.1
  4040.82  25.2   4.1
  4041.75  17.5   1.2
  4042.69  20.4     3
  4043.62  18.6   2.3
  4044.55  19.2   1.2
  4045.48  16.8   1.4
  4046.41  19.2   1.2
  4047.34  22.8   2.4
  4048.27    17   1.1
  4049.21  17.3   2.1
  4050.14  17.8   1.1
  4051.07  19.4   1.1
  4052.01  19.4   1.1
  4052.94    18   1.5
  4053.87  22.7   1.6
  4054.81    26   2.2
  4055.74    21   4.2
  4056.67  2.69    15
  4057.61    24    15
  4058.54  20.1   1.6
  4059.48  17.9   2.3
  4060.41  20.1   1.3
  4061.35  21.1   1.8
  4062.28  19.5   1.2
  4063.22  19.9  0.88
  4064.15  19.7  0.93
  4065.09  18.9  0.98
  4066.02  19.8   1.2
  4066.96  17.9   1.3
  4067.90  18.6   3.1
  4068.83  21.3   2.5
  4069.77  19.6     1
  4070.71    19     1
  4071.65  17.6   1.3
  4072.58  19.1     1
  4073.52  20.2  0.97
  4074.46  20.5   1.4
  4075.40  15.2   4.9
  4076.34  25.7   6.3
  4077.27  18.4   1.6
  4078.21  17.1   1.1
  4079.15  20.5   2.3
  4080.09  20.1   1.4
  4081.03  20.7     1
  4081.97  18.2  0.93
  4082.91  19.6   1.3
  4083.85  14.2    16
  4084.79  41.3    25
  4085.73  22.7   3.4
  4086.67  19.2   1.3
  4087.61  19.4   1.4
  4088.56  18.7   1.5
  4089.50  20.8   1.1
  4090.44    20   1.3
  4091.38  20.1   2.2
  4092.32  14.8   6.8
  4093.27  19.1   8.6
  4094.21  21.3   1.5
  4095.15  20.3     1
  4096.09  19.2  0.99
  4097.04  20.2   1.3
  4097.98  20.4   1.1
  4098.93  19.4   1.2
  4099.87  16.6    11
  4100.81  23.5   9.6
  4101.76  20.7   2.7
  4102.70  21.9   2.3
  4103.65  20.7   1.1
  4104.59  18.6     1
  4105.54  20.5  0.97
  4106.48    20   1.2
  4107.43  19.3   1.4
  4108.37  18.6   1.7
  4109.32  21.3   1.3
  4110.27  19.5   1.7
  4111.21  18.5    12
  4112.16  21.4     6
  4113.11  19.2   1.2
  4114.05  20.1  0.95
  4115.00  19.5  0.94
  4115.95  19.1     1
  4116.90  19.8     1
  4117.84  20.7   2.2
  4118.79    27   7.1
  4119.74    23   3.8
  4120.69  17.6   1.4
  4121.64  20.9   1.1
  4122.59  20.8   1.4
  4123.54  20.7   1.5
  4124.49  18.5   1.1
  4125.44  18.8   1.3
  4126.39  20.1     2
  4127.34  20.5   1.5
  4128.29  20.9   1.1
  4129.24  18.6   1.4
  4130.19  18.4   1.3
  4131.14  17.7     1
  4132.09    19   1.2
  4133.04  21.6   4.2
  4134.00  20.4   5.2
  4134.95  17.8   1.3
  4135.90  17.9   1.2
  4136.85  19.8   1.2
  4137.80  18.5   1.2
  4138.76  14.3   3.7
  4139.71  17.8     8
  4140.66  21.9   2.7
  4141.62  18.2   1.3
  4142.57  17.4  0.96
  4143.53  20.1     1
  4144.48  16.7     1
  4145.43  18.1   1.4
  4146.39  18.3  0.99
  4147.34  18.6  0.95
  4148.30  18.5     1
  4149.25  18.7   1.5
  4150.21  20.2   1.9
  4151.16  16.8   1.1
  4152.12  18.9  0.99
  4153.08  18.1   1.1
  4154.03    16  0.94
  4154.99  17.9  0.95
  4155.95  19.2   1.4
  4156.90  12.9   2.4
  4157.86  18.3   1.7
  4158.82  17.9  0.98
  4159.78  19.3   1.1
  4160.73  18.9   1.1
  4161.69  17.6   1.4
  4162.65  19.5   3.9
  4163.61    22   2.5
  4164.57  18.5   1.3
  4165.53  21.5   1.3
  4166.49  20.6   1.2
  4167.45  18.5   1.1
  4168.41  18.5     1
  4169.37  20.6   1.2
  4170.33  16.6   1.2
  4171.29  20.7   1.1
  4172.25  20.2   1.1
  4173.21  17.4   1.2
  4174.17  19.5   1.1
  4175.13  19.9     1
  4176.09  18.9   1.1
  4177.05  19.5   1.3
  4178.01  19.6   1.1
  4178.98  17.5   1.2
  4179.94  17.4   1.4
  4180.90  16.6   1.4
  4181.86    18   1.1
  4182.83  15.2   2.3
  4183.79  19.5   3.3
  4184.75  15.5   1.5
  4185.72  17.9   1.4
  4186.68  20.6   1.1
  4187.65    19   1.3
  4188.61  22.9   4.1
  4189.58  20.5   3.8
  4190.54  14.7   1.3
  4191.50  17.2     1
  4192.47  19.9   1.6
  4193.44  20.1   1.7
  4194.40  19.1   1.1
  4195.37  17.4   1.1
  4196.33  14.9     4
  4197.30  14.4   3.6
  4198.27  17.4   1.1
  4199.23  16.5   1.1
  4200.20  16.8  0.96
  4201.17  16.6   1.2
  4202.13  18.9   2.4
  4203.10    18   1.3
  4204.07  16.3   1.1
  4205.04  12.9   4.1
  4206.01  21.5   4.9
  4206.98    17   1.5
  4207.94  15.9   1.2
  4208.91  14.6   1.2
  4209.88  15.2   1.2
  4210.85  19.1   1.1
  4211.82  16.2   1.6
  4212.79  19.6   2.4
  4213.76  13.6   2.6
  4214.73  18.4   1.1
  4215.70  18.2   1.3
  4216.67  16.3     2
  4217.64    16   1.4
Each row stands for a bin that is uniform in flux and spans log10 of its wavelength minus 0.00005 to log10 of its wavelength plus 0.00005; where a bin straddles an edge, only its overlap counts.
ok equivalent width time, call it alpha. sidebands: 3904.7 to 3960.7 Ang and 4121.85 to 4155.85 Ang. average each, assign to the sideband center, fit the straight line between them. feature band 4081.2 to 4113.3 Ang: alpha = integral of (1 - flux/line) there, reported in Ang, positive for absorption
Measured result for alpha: -1.5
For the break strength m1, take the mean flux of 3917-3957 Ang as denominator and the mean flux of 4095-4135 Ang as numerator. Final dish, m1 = 0.9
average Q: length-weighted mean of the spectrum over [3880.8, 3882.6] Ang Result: 23.7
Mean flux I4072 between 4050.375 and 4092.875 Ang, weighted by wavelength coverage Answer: 19.8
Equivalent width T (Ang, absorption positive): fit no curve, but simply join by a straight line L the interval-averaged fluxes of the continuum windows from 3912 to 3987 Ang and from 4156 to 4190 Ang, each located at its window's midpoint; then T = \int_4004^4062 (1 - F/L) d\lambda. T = 3.9 Ang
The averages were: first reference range 21.4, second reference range 18.8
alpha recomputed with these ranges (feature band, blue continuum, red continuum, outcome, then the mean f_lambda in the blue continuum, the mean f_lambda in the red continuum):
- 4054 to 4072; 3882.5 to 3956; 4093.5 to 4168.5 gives 0.8 Ang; 21.9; 19.3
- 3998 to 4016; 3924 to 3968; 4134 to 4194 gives 1.3 Ang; 21.6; 18.6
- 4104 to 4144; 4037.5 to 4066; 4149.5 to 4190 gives -1.4 Ang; 19.4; 18.7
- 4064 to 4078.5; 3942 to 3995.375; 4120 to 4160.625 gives 0.2 Ang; 20.8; 18.7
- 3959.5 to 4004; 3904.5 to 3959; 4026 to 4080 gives 0.9 Ang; 21.8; 19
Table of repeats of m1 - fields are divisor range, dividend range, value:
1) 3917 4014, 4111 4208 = 0.90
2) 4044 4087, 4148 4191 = 0.94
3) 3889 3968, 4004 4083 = 0.88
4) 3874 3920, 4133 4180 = 0.84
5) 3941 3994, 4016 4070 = 0.91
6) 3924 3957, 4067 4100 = 0.92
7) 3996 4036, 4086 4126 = 1.06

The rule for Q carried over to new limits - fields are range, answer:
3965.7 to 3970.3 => 20.8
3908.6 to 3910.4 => 21.1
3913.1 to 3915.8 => 20.2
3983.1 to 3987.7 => 19.7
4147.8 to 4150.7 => 19.1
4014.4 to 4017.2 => 18.9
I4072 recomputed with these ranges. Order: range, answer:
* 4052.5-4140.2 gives 19.8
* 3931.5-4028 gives 20.4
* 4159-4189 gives 18.9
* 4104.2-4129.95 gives 20.1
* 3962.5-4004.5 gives 20.2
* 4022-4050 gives 18.8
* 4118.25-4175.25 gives 19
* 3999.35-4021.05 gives 19.4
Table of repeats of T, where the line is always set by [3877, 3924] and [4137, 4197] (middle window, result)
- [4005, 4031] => 1.94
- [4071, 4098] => -0.71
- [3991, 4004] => 1.12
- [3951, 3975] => -0.05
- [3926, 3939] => -0.12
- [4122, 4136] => -0.37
